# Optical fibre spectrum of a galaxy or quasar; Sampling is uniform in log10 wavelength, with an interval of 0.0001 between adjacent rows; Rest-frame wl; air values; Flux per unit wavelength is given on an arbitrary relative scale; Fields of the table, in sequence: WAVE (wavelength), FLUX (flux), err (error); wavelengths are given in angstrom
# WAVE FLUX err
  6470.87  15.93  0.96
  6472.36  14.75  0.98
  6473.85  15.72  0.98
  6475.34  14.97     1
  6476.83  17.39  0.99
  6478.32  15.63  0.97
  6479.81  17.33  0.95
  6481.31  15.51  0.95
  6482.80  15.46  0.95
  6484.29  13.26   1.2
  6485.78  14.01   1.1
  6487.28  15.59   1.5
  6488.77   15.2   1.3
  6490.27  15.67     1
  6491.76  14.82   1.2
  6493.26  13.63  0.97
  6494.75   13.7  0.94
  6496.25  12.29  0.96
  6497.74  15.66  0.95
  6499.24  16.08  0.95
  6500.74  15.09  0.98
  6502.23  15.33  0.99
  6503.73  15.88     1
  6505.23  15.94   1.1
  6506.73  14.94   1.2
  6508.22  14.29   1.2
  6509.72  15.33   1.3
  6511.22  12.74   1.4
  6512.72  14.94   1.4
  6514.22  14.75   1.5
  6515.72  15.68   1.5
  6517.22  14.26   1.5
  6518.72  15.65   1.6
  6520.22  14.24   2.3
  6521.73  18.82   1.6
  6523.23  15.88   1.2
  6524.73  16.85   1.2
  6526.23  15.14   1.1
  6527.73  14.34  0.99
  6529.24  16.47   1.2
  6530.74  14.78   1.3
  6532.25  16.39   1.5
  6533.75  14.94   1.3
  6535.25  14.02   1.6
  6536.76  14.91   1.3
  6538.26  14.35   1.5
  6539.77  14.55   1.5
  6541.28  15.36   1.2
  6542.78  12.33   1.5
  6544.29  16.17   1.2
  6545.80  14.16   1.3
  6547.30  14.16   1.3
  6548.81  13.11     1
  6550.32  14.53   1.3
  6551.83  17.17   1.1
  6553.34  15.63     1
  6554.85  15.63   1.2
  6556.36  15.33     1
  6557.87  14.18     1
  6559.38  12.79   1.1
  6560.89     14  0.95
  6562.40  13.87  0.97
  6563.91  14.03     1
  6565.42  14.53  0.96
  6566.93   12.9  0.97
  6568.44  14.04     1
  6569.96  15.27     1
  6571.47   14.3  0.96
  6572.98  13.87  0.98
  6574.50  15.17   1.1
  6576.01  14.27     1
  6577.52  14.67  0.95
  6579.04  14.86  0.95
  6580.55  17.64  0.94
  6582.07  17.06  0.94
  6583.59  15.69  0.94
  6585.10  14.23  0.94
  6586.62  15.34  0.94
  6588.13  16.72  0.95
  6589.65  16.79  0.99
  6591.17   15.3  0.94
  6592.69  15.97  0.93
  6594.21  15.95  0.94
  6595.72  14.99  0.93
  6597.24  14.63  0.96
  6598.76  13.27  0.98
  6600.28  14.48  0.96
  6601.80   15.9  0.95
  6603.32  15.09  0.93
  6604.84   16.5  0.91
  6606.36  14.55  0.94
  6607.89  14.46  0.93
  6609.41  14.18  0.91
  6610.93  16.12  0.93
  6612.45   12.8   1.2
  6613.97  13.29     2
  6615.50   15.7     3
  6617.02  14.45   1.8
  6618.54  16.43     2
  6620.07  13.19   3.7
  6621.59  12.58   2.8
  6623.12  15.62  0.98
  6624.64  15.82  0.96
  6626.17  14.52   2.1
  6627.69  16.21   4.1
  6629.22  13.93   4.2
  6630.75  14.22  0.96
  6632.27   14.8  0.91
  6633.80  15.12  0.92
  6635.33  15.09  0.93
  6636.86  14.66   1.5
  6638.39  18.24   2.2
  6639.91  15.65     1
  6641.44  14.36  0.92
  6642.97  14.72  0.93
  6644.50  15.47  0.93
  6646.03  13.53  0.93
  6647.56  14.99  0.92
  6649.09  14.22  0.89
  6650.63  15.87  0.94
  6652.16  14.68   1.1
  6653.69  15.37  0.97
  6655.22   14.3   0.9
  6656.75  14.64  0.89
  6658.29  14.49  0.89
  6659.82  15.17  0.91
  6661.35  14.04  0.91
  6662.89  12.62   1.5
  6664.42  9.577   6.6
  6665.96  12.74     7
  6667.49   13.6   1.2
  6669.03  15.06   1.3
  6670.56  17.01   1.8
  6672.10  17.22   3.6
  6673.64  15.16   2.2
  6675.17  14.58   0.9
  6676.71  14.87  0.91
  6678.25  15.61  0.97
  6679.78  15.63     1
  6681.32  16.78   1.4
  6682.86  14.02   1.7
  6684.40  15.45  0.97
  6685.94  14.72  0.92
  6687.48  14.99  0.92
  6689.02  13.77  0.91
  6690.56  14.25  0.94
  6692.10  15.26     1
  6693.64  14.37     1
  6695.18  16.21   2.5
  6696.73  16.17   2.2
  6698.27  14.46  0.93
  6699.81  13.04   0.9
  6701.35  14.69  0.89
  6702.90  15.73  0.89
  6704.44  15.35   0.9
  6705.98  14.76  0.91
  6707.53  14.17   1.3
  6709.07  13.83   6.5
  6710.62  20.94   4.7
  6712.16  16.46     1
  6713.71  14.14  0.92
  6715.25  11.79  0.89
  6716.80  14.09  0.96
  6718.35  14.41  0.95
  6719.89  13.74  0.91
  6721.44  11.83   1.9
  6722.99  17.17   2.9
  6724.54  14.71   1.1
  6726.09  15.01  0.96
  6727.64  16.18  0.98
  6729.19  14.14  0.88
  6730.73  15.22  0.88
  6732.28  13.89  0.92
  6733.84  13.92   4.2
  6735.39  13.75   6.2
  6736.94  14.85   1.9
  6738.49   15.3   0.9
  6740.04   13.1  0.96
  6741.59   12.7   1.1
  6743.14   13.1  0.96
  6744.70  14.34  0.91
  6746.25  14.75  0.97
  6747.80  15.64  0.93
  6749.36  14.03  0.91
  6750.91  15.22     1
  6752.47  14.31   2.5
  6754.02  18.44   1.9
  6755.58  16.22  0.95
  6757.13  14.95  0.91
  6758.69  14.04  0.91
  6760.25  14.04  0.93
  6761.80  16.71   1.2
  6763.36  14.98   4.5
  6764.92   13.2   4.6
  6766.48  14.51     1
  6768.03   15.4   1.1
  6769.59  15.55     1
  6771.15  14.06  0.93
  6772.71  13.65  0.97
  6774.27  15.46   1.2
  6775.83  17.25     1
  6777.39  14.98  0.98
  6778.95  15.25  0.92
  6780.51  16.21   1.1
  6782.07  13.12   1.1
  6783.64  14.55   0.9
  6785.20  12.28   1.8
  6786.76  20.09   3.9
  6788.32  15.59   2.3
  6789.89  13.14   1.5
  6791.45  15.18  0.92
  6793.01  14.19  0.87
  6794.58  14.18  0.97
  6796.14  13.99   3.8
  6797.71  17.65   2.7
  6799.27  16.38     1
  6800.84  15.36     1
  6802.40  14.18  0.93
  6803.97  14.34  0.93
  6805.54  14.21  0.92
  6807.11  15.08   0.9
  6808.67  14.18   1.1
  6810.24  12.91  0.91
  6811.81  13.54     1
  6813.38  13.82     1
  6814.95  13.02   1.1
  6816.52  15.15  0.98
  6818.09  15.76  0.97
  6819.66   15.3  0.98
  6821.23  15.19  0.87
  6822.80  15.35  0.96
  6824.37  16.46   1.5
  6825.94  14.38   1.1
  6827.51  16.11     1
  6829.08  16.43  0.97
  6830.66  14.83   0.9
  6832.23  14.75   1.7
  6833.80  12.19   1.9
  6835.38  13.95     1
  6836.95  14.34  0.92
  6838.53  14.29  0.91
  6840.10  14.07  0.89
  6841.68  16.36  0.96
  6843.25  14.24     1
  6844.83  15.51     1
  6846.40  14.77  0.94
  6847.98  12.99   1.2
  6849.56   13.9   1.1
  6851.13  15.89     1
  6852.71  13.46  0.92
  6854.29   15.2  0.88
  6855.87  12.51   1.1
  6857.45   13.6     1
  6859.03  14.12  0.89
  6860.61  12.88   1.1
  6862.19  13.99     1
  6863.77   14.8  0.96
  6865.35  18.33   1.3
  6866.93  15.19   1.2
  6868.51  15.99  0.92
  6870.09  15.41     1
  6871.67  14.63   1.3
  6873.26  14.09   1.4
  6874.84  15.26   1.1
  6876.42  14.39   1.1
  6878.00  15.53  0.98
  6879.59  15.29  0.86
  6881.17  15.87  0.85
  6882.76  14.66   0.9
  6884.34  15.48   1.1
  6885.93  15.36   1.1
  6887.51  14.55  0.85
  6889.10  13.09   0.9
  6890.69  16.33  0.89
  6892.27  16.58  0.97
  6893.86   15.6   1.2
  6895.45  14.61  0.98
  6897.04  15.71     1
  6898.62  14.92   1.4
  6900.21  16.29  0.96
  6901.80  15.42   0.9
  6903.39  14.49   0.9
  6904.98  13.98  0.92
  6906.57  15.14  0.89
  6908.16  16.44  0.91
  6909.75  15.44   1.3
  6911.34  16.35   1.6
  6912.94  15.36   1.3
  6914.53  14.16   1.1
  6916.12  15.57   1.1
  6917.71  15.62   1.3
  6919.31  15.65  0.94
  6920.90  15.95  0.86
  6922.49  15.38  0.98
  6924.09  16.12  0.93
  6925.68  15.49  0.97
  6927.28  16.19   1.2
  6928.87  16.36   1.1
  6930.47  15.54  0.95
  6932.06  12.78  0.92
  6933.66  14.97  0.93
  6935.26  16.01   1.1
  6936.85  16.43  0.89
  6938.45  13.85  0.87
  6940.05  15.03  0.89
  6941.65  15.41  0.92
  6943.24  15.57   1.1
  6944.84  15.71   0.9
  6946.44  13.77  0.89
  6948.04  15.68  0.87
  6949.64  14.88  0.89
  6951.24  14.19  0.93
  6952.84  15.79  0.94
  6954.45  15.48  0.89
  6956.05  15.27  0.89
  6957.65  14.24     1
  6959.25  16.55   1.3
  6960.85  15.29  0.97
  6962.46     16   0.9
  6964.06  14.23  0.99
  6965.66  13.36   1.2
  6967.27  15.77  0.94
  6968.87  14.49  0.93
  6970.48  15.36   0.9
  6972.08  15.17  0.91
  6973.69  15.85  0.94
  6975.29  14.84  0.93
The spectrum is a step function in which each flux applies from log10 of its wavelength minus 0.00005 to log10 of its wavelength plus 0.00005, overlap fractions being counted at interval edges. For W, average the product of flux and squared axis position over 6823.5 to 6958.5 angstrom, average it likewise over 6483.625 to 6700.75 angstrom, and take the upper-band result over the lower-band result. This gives 1.11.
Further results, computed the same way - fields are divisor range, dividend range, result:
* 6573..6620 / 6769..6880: 1.04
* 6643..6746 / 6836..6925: 1.08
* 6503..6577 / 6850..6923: 1.13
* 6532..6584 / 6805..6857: 1.07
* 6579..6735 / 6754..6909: 1.05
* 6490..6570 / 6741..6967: 1.11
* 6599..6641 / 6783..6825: 1.05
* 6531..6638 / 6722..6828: 1.06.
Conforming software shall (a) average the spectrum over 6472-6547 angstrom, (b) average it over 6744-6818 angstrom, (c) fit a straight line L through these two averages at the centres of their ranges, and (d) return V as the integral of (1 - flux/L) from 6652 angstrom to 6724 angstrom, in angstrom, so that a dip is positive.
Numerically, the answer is 1.0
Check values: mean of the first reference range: 15.1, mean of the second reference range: 14.9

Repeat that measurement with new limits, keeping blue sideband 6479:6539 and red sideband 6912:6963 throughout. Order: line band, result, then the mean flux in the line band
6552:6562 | 0.3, 14.7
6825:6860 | 1.9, 14.4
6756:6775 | 0.6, 14.7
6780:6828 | 1.3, 14.9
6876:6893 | 0.1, 15.2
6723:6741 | 0.7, 14.6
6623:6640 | -0.1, 15.3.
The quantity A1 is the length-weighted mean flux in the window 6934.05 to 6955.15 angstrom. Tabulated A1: 15.2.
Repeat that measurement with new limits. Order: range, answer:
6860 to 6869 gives 15.2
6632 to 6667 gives 14.5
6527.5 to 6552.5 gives 14.8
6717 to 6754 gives 14.5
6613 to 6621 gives 14.5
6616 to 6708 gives 14.8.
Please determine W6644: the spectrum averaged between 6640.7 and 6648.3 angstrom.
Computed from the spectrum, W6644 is 14.6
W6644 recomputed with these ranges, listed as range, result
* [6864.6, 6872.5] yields 15.9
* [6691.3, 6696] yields 15.3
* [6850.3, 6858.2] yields 14.1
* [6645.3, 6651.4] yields 14.6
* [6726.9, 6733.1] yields 14.8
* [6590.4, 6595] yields 15.7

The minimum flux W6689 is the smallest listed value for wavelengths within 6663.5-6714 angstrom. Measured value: 9.577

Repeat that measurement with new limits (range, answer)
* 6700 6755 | 11.79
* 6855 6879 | 12.51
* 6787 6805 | 13.14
